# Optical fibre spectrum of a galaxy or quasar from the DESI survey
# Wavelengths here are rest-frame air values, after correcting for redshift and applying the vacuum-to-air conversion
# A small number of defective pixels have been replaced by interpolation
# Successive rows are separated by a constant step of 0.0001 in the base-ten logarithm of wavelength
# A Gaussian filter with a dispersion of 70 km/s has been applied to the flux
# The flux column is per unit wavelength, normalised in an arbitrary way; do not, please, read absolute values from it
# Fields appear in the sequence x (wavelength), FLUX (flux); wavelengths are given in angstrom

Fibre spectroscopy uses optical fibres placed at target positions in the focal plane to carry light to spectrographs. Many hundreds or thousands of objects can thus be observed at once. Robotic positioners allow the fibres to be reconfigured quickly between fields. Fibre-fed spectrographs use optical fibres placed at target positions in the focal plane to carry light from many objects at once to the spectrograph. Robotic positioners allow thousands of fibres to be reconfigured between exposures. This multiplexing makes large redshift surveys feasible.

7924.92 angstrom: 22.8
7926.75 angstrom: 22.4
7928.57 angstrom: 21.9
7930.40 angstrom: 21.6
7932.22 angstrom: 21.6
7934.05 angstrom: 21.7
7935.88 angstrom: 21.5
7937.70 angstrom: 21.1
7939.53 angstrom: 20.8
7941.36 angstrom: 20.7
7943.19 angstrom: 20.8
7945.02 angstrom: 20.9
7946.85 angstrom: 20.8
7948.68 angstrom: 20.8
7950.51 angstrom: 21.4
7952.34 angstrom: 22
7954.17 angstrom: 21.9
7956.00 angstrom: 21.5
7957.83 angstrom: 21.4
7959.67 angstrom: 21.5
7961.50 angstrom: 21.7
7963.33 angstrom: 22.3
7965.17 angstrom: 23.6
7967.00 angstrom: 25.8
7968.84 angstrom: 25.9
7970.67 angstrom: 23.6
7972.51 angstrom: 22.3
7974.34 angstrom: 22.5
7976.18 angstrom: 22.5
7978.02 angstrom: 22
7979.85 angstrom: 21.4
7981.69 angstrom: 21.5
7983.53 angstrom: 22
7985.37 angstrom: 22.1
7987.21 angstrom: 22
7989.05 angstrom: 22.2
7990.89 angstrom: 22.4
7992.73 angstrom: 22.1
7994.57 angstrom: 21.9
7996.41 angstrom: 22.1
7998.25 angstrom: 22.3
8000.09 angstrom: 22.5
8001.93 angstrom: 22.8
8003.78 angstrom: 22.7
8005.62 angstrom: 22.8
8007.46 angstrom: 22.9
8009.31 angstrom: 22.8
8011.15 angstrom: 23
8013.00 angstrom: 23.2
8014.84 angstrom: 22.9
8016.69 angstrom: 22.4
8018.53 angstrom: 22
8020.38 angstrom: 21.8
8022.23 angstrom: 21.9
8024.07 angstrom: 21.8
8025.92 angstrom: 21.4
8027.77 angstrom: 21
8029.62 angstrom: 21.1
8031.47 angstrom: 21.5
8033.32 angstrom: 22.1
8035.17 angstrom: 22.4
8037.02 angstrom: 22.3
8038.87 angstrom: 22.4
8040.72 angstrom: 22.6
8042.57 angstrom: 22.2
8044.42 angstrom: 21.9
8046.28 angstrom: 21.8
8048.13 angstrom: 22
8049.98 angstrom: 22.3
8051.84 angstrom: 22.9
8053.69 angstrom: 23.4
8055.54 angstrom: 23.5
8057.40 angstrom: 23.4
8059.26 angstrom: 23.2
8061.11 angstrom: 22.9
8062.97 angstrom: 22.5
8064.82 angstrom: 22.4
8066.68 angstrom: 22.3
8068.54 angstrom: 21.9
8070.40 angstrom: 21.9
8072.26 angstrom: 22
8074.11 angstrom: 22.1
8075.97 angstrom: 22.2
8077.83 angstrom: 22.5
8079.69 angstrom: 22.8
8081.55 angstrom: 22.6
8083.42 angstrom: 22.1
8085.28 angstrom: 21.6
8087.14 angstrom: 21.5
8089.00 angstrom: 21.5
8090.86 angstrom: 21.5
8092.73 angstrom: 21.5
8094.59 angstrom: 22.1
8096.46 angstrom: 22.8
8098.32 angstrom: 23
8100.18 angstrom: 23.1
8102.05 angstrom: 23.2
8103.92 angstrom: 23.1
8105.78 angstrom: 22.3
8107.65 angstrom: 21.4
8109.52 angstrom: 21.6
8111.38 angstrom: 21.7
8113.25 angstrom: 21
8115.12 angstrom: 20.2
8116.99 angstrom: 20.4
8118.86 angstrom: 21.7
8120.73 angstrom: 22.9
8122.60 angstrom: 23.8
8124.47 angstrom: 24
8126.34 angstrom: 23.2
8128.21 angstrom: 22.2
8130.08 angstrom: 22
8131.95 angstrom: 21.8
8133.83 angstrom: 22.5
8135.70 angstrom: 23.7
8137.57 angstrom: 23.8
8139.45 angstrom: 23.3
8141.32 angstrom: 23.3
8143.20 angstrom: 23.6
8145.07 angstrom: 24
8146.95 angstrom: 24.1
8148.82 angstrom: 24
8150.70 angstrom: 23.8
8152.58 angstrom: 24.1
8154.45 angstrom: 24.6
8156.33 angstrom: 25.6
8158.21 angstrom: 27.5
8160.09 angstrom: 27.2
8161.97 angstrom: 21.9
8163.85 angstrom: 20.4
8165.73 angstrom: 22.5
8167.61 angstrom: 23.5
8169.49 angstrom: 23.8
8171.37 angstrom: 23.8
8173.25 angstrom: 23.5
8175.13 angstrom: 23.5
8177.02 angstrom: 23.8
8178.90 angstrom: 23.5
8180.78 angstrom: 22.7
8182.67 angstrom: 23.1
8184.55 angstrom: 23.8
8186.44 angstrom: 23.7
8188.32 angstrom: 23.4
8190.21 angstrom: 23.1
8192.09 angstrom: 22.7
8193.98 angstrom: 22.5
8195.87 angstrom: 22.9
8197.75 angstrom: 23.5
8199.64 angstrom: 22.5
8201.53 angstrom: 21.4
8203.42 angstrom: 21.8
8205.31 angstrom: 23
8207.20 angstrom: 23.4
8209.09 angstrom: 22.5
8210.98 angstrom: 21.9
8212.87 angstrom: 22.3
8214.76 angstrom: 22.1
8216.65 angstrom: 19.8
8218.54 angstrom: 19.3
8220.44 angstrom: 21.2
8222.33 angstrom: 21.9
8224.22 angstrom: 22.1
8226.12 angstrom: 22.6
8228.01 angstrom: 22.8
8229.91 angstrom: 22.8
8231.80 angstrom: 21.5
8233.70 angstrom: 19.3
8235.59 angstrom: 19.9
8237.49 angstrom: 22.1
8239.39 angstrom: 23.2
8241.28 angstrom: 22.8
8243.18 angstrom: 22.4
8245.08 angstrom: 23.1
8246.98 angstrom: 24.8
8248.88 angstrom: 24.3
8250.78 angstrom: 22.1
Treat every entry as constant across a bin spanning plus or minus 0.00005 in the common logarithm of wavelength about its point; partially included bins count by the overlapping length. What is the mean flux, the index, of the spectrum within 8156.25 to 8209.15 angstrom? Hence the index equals 23.3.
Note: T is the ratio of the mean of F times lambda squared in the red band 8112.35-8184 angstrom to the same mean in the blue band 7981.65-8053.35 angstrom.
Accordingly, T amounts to 1.08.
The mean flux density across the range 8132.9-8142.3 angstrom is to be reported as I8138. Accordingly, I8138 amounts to 23.3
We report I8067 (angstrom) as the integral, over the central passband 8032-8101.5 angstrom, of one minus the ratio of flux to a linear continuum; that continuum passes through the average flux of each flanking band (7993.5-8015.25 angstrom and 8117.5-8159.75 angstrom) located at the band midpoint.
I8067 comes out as 2.3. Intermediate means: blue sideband 22.7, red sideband 23.6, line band 22.4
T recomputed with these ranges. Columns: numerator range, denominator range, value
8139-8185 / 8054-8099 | 1.09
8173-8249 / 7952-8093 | 1.05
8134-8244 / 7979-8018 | 1.07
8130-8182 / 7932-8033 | 1.12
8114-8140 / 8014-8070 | 1.03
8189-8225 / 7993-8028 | 1.04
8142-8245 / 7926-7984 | 1.10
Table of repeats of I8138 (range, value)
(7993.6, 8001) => 22.2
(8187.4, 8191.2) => 23.3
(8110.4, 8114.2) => 21.4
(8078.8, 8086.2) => 22.3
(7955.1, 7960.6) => 21.5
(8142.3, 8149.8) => 23.9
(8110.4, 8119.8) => 21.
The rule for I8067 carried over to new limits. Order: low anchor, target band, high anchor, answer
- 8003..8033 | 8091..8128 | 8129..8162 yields 1.94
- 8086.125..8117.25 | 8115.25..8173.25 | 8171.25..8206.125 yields -2.38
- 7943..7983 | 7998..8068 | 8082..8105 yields -0.52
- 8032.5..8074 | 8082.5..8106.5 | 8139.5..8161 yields 1.17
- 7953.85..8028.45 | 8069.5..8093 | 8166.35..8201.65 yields 0.82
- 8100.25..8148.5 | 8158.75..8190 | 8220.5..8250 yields -1.30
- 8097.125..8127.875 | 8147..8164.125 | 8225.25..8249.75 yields -1.64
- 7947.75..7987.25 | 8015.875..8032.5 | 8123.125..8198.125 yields 0.76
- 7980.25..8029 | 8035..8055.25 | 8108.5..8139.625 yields -0.14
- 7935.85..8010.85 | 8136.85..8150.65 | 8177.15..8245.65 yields -0.91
